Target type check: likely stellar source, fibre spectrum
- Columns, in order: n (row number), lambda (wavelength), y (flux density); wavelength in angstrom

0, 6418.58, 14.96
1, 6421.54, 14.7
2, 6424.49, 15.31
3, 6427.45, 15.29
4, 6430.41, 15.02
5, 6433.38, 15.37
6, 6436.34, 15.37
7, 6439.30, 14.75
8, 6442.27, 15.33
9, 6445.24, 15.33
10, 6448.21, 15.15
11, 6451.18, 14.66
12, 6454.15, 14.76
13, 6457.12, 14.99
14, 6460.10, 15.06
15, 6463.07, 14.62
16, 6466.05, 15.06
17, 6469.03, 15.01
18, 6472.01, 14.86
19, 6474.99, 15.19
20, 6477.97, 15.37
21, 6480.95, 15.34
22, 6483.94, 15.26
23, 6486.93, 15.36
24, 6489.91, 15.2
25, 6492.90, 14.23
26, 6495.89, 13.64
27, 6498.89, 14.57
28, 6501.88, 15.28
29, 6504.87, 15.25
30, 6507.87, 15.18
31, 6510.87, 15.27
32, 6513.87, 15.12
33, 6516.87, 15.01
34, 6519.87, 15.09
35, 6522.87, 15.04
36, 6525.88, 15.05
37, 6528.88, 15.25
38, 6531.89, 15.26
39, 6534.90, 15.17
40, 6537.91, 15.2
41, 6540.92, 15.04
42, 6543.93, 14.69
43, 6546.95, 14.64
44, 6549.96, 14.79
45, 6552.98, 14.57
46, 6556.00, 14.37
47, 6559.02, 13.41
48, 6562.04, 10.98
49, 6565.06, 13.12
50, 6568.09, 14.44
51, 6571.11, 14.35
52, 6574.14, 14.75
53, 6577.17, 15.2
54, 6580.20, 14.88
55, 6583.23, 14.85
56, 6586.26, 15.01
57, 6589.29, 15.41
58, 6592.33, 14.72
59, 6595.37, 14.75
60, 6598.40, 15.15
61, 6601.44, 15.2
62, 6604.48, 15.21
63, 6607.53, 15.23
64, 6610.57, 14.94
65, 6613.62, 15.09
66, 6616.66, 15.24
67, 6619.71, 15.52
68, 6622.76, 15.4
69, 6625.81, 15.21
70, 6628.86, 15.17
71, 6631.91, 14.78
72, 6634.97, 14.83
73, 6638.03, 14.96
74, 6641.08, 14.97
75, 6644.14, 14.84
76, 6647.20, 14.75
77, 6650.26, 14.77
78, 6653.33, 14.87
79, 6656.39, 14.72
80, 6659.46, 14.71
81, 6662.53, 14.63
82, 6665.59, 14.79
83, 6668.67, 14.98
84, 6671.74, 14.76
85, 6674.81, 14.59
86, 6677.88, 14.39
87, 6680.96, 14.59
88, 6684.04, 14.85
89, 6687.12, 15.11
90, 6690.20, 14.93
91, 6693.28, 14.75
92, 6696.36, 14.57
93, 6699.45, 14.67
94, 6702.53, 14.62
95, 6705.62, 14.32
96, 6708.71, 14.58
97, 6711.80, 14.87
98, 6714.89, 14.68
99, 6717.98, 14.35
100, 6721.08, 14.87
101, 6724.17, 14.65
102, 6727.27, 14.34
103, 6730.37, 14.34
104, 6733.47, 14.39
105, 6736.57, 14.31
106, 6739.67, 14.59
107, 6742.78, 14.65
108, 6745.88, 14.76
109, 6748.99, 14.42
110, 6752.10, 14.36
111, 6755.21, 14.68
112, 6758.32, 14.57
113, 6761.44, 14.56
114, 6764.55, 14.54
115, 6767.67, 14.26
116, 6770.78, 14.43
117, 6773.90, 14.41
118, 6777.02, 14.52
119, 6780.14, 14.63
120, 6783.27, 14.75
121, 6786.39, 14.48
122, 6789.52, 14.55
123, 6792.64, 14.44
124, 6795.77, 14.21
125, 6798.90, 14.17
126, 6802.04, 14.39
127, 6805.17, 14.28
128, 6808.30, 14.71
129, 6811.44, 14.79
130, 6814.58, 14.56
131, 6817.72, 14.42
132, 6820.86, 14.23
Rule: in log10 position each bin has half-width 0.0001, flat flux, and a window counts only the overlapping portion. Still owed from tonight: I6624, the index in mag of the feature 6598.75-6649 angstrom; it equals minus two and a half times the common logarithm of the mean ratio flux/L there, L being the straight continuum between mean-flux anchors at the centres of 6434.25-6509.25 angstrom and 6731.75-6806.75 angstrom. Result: -0.026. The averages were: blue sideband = 15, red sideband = 14.5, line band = 15.1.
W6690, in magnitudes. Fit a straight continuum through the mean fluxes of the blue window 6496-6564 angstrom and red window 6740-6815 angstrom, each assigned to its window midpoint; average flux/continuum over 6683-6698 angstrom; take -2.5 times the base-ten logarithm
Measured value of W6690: -0.02 mag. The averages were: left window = 14.7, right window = 14.5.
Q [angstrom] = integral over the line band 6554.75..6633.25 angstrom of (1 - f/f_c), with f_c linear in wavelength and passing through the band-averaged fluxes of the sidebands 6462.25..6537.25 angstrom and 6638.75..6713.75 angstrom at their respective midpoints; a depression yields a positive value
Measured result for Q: 0.9 angstrom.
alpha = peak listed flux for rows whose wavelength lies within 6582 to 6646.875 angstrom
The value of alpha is 15.52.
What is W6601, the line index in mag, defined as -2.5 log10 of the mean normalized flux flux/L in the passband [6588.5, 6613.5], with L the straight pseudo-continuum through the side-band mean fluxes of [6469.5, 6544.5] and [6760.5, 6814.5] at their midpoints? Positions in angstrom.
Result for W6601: -0.02 mag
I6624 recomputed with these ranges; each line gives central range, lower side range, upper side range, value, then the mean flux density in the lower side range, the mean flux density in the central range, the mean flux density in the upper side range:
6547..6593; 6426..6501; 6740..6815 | 0.04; 15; 14.3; 14.5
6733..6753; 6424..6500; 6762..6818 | 0.00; 15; 14.5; 14.5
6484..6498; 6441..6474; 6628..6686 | 0.02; 15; 14.7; 14.8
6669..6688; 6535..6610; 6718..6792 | -0.01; 14.6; 14.7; 14.5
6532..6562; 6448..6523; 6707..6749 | 0.03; 15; 14.5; 14.6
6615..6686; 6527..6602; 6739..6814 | -0.02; 14.6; 14.9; 14.5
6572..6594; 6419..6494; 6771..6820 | -0.01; 15.1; 15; 14.5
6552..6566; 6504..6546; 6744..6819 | 0.14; 15.1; 13.3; 14.5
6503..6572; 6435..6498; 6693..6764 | 0.02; 15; 14.6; 14.6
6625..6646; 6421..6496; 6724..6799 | -0.02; 15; 15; 14.5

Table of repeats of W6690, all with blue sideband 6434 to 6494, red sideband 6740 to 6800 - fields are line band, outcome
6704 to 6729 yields 0.00 mag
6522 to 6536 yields -0.02 mag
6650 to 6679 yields 0.00 mag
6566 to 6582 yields 0.01 mag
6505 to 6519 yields -0.01 mag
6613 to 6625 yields -0.04 mag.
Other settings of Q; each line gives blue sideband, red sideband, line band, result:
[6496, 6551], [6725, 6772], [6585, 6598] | -0.12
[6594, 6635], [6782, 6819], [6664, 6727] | 0.68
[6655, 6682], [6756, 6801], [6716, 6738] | 0.15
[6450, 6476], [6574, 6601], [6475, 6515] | -0.21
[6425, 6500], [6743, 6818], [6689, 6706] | -0.04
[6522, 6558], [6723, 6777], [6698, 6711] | 0.01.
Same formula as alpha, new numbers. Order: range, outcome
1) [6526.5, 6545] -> 15.26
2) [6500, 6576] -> 15.28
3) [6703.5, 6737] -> 14.87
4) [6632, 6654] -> 14.97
